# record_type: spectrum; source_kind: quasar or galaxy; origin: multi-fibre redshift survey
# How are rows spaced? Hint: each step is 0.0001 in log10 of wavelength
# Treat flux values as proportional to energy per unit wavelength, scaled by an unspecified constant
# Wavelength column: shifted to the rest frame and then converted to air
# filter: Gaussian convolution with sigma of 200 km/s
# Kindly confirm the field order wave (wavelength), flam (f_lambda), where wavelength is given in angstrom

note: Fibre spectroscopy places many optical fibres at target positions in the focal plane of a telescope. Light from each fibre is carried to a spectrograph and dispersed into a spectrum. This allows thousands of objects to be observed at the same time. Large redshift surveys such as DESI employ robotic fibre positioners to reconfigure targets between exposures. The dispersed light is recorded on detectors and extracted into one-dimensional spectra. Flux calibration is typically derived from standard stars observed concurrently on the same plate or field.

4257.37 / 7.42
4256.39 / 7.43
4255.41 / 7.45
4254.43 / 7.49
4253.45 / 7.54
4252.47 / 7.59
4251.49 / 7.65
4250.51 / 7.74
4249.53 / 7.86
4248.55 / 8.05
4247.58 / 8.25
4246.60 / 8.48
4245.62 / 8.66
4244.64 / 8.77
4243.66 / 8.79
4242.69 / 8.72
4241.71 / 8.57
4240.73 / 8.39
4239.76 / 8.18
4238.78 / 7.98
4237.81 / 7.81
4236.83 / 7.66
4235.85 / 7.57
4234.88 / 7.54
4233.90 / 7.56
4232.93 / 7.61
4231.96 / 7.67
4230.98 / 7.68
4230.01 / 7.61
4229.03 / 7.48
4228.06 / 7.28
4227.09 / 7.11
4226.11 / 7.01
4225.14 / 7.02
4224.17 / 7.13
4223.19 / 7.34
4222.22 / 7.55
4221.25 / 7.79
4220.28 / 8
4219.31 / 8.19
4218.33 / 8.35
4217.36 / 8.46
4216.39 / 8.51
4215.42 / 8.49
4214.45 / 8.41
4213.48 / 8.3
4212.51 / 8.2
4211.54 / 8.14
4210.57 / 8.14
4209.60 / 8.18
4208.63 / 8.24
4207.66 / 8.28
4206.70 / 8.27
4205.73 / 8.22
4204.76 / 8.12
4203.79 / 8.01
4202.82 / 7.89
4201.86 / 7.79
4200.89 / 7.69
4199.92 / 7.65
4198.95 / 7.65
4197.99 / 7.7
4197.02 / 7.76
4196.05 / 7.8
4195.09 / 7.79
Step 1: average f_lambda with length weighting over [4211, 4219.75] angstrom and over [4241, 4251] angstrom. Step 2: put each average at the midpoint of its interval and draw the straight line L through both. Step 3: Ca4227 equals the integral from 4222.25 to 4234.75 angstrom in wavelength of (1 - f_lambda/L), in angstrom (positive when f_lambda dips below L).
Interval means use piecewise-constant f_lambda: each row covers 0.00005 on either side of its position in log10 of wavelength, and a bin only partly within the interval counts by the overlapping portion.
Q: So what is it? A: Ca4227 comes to 1.4 angstrom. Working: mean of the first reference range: 8.33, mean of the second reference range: 8.38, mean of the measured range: 7.38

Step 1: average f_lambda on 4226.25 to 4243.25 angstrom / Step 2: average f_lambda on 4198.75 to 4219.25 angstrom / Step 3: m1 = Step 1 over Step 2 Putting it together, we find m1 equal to 0.95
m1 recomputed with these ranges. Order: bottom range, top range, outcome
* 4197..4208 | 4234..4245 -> 1.03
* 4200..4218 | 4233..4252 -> 0.99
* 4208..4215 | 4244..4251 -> 1.00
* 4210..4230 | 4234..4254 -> 1.03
